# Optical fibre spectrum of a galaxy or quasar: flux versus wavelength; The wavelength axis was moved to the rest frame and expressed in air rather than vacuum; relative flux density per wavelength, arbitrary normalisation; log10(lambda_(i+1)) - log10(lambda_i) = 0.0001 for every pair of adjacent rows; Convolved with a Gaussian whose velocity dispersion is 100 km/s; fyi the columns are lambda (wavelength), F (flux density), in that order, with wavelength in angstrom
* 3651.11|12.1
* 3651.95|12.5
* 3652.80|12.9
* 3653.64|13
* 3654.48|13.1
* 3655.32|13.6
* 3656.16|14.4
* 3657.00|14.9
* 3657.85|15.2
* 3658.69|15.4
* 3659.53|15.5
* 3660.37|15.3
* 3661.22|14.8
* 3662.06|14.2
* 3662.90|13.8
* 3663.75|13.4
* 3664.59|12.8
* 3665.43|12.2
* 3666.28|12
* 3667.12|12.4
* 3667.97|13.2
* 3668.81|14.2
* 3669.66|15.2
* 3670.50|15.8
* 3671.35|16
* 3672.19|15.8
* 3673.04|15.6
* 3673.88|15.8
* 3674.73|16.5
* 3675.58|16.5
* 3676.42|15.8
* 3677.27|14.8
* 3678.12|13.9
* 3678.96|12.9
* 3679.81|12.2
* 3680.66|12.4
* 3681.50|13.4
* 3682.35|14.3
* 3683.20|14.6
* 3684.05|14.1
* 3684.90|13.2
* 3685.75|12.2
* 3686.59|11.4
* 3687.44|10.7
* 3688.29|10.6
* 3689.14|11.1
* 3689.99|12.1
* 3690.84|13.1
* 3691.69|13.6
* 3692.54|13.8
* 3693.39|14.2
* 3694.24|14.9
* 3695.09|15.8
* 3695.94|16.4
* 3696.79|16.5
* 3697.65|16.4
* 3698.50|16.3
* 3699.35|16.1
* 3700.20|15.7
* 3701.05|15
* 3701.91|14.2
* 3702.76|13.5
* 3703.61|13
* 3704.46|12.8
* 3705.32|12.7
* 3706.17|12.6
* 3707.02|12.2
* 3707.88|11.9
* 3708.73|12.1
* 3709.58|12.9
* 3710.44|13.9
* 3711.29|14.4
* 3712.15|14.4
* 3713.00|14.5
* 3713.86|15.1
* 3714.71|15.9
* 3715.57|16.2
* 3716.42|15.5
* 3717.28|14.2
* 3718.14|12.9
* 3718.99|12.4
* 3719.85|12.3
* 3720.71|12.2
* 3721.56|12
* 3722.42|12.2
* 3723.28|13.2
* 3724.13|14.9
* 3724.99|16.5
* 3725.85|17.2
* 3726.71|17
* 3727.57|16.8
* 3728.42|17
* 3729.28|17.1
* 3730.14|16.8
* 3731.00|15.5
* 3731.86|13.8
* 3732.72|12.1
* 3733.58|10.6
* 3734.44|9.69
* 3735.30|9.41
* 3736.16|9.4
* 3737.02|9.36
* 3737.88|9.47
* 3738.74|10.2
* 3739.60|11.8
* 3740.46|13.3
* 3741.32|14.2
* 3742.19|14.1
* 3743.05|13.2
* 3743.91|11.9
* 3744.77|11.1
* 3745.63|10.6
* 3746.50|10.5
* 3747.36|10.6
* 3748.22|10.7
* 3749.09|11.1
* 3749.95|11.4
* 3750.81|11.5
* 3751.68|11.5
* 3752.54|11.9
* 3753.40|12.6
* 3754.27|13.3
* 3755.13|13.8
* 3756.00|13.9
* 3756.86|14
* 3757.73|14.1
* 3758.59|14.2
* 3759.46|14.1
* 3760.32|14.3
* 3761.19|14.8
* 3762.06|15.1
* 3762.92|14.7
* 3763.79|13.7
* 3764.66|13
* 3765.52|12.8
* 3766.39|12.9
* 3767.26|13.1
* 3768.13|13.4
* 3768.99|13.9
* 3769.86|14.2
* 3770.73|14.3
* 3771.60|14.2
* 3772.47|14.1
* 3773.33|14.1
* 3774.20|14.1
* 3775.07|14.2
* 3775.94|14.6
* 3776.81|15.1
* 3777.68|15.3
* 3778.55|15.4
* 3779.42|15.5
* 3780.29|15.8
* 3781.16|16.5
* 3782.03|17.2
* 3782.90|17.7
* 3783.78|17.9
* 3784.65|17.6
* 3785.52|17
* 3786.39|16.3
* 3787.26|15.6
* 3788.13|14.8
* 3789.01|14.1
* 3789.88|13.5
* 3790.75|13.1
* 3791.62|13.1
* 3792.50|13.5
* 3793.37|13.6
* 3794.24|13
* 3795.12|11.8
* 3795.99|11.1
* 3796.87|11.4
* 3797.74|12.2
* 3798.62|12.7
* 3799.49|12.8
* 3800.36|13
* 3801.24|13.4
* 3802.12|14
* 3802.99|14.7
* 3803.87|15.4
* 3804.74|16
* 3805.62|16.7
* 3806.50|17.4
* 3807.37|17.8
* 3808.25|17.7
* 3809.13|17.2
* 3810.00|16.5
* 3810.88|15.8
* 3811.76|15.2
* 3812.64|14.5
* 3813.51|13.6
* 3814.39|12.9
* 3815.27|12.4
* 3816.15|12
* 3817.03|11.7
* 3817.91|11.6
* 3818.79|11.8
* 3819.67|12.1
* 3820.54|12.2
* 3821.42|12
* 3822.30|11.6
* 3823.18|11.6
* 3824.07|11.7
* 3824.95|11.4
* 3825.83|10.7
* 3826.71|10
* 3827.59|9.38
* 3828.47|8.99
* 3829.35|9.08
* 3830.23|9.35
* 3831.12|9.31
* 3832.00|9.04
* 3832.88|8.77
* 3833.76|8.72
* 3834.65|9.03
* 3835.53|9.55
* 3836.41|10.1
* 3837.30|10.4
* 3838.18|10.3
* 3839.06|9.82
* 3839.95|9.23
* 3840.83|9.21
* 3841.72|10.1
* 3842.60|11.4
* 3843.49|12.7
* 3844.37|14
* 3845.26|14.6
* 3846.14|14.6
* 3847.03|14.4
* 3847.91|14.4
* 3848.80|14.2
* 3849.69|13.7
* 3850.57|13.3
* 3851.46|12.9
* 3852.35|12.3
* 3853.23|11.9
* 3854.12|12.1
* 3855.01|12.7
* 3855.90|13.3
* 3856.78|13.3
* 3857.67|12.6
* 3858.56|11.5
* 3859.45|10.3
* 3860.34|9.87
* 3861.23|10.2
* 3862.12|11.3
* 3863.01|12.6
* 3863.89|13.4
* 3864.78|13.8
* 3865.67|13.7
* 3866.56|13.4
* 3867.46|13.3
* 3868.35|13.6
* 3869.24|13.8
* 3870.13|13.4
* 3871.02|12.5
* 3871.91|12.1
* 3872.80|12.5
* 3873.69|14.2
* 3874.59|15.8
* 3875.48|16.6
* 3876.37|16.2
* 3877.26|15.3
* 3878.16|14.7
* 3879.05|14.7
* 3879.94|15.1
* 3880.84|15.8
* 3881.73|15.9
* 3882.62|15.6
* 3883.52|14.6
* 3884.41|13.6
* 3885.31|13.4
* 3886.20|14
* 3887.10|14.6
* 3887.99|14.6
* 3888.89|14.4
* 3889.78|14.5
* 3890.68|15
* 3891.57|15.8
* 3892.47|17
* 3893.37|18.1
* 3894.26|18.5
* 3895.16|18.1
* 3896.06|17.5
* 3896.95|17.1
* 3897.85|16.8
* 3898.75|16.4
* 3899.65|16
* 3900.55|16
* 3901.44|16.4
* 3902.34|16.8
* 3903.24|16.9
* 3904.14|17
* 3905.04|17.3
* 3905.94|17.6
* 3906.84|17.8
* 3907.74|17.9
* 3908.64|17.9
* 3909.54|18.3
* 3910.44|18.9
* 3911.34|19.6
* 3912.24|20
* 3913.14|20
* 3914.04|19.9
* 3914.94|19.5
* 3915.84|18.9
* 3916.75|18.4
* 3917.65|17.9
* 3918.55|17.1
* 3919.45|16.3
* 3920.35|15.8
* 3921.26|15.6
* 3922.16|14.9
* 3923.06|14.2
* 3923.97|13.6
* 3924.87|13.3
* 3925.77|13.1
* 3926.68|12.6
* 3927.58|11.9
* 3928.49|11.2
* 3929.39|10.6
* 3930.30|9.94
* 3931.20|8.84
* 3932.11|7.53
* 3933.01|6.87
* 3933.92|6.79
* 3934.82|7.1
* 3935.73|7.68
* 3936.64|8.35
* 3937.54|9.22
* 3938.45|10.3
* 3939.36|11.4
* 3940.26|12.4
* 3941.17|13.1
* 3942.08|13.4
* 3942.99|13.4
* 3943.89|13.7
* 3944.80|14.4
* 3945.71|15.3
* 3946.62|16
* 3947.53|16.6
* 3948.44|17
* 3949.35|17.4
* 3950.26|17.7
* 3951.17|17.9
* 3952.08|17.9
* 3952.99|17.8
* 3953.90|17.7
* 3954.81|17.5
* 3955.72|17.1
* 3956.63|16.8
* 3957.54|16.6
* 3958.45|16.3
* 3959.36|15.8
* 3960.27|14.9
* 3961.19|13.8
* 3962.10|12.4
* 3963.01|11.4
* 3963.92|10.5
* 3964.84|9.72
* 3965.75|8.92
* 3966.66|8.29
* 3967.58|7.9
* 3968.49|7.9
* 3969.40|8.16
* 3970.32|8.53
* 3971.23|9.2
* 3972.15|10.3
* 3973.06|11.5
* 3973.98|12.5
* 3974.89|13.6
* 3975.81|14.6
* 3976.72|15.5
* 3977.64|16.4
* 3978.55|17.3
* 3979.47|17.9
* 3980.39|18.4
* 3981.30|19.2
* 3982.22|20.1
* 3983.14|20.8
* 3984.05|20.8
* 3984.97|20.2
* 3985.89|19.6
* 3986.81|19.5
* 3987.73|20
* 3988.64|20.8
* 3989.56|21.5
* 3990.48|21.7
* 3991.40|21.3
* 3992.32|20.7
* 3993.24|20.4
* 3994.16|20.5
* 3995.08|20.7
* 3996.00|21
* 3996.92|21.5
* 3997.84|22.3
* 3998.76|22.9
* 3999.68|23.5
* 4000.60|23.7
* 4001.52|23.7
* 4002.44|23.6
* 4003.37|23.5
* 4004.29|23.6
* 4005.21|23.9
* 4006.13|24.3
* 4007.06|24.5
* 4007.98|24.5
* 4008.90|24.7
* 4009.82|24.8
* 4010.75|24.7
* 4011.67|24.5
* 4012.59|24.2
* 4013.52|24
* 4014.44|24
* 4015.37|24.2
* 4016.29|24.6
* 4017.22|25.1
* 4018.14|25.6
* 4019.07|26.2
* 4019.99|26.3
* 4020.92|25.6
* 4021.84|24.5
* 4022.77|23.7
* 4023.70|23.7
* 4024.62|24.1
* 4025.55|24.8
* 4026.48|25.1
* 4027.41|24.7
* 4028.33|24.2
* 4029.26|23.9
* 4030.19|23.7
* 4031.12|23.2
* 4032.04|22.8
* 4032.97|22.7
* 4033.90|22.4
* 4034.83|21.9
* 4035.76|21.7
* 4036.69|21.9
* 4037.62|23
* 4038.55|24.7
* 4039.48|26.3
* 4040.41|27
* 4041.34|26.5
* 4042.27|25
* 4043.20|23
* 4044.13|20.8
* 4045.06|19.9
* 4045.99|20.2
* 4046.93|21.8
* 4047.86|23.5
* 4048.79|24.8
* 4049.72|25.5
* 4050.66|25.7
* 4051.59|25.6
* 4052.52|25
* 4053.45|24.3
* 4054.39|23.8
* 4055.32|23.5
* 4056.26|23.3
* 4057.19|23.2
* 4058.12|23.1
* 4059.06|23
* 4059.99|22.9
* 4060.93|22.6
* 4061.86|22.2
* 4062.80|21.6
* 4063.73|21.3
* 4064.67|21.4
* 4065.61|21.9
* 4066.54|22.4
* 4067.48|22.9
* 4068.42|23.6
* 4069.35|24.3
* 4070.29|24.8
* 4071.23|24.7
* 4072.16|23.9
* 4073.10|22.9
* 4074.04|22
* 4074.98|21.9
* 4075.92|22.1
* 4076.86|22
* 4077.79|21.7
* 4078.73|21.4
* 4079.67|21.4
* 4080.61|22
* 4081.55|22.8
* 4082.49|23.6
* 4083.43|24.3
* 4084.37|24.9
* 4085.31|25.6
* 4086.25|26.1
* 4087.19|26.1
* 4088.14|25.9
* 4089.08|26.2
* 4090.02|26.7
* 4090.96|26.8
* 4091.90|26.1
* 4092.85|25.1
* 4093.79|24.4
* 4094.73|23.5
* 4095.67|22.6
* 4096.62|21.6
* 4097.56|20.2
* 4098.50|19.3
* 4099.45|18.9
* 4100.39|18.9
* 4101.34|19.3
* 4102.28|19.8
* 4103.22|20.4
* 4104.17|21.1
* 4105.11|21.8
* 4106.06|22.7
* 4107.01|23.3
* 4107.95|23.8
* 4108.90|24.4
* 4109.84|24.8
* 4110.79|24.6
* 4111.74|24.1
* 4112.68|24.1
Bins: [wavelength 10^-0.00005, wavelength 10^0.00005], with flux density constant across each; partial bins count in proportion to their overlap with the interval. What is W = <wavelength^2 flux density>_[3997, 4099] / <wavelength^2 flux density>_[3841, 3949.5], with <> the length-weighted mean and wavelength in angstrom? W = 1.79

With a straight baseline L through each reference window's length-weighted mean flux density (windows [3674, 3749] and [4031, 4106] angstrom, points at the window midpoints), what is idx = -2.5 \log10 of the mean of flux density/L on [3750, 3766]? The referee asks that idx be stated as 0.10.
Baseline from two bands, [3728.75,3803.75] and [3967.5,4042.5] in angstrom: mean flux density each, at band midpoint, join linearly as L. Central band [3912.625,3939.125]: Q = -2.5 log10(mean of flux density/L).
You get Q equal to 0.39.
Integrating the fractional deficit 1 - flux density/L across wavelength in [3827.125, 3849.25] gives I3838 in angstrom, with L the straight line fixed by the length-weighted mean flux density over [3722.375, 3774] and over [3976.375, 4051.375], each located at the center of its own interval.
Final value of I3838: 7.6 angstrom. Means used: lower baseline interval 13.2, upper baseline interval 22.8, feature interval 10.8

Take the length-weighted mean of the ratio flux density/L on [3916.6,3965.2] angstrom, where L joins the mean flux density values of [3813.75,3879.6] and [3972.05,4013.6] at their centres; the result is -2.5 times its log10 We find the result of 0.28 mag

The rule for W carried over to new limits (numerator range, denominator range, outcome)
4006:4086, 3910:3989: 1.71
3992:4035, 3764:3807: 1.85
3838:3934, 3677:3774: 1.17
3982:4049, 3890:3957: 1.60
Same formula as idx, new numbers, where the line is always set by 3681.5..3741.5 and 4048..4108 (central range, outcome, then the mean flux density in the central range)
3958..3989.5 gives 0.37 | 14.6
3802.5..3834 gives 0.27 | 12.7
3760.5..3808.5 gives 0.07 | 14.5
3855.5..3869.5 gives 0.37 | 12.5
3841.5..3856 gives 0.29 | 13.1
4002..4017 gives -0.14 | 24.2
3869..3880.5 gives 0.23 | 14.4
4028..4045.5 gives -0.06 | 23.4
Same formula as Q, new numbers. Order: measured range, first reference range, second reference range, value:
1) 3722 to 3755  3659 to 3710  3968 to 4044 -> 0.19 mag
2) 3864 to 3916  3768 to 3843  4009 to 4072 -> 0.07 mag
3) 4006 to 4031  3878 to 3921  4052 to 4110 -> -0.18 mag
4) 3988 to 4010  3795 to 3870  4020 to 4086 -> -0.09 mag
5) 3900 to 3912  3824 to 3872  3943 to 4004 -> -0.24 mag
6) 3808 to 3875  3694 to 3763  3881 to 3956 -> 0.19 mag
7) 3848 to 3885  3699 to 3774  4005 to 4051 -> 0.32 mag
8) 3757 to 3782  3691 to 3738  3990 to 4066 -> 0.09 mag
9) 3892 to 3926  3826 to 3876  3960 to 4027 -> -0.15 mag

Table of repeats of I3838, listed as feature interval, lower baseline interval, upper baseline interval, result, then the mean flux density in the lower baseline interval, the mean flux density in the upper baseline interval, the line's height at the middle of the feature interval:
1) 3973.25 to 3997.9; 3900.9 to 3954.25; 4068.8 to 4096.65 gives -1.1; 14.8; 24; 18.2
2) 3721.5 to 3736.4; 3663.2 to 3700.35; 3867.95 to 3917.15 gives 0.5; 14.1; 16.2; 14.6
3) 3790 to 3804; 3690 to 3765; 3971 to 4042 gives 2.3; 13.5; 22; 15.6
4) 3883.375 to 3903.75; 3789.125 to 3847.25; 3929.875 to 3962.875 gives -4.5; 12.4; 13.5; 13.1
